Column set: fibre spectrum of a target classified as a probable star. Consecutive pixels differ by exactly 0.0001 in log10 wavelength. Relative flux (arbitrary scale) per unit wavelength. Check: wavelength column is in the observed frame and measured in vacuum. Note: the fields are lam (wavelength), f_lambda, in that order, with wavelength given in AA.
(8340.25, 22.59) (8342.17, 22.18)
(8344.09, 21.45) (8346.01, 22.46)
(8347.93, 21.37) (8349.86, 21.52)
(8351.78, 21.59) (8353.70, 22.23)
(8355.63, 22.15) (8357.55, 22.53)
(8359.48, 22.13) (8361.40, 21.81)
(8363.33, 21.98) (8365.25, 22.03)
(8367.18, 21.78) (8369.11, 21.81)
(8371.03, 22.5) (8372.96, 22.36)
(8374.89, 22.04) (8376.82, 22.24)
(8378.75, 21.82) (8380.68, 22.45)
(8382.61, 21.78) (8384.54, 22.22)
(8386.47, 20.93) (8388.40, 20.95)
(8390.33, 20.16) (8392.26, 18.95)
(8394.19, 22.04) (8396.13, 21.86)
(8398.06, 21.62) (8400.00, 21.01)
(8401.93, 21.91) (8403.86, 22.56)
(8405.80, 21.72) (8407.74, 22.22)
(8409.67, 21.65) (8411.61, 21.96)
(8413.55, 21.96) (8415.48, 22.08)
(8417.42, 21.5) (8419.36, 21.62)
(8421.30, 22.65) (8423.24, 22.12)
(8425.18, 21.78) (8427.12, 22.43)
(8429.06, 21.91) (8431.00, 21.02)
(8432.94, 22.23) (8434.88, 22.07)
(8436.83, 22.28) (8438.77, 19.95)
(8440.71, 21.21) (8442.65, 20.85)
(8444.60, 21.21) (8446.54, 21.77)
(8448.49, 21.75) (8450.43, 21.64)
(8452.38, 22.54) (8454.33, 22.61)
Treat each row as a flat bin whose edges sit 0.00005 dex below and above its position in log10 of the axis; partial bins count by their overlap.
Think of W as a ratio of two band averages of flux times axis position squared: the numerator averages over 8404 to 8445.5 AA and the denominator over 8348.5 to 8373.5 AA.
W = 1.00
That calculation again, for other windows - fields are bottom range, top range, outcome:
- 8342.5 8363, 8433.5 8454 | 1.01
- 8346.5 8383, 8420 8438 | 1.02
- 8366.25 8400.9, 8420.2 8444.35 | 1.02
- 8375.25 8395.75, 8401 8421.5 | 1.03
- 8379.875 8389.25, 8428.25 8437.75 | 1.02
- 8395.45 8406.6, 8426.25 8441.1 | 1.00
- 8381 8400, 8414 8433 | 1.04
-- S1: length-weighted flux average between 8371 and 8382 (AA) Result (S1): 22.2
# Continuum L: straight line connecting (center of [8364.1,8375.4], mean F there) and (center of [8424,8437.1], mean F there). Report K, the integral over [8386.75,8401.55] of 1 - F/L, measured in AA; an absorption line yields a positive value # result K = 0.7 AA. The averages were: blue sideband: 22.1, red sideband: 21.9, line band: 21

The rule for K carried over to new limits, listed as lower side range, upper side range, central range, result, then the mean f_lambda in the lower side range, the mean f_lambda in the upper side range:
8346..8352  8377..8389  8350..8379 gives -0.50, 21.6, 21.8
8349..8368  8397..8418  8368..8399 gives 0.43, 22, 21.8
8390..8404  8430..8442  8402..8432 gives -0.83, 21.2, 21.5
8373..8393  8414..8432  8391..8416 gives 0.05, 21.4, 21.9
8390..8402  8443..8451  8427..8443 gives -0.08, 21.1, 21.5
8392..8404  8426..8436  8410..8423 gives -0.13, 21.5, 21.9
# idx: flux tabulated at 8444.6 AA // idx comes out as 21.21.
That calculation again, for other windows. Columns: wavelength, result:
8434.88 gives 22.07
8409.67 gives 21.65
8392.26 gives 18.95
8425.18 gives 21.78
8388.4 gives 20.95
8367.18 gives 21.78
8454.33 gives 22.61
